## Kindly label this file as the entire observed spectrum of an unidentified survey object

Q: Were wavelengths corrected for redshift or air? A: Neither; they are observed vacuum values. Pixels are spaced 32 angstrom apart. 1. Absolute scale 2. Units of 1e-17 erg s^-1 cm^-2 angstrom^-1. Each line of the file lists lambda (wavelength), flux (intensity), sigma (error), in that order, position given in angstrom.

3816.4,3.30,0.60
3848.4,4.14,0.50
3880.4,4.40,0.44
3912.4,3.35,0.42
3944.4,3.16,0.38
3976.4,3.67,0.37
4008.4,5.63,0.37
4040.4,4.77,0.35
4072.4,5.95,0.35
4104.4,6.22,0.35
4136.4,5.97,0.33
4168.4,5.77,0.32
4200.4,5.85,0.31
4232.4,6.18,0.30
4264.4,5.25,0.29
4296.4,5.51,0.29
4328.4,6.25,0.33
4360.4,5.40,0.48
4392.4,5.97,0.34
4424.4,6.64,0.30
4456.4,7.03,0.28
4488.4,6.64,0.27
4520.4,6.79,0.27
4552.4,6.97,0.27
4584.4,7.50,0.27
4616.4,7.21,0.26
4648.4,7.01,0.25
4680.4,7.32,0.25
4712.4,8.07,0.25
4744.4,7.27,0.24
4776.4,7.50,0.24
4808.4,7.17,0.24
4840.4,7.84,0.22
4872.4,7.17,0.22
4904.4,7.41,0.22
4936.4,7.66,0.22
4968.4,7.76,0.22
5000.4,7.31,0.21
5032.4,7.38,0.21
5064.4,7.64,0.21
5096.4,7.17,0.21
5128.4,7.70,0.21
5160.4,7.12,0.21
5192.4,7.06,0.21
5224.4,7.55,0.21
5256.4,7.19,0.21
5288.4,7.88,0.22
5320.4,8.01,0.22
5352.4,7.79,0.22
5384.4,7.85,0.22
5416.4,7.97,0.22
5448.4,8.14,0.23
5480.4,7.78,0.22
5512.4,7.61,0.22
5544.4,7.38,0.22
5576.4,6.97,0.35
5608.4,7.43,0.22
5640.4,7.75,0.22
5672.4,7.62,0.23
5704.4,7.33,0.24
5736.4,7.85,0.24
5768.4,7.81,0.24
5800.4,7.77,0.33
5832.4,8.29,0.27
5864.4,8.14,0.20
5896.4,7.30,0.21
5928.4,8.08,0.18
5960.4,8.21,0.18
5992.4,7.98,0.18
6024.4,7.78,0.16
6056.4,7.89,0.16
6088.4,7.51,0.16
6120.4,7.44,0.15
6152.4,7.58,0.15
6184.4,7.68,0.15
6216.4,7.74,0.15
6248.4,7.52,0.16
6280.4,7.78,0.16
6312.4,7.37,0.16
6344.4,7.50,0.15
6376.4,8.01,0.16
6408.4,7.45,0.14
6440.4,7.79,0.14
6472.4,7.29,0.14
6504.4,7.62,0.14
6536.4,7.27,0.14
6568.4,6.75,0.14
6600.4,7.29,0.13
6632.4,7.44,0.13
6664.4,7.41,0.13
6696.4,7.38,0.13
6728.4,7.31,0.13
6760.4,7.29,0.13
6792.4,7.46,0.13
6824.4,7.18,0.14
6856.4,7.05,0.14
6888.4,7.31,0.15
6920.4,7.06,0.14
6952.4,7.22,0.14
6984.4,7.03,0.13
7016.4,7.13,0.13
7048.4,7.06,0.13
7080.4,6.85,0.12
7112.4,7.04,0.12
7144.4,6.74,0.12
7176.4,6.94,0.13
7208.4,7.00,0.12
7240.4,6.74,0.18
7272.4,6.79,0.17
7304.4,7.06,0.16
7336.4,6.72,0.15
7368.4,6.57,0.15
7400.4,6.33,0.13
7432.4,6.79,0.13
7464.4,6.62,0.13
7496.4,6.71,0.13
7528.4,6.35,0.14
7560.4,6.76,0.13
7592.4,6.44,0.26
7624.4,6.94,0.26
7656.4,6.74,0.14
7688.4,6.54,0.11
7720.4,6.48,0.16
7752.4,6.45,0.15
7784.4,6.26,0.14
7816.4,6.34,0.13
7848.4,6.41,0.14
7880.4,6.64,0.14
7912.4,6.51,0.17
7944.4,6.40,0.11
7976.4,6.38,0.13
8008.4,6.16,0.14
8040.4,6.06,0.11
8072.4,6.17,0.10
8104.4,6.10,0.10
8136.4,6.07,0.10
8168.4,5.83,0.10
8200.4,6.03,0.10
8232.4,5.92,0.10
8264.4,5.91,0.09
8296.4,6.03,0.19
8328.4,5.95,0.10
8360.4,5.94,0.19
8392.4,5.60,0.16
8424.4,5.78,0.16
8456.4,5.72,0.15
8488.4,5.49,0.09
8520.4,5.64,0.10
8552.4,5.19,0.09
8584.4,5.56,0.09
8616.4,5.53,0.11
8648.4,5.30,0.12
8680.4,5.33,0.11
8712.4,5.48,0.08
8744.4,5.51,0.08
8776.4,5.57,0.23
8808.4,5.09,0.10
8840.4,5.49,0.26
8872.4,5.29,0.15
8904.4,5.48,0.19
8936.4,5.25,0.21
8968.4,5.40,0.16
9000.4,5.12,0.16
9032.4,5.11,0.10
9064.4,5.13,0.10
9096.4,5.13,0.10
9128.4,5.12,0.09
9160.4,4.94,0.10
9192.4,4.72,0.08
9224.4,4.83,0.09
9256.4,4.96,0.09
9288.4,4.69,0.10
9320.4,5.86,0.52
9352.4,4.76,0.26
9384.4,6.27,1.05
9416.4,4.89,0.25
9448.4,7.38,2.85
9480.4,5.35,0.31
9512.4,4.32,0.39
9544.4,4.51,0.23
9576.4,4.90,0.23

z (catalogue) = 0.000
